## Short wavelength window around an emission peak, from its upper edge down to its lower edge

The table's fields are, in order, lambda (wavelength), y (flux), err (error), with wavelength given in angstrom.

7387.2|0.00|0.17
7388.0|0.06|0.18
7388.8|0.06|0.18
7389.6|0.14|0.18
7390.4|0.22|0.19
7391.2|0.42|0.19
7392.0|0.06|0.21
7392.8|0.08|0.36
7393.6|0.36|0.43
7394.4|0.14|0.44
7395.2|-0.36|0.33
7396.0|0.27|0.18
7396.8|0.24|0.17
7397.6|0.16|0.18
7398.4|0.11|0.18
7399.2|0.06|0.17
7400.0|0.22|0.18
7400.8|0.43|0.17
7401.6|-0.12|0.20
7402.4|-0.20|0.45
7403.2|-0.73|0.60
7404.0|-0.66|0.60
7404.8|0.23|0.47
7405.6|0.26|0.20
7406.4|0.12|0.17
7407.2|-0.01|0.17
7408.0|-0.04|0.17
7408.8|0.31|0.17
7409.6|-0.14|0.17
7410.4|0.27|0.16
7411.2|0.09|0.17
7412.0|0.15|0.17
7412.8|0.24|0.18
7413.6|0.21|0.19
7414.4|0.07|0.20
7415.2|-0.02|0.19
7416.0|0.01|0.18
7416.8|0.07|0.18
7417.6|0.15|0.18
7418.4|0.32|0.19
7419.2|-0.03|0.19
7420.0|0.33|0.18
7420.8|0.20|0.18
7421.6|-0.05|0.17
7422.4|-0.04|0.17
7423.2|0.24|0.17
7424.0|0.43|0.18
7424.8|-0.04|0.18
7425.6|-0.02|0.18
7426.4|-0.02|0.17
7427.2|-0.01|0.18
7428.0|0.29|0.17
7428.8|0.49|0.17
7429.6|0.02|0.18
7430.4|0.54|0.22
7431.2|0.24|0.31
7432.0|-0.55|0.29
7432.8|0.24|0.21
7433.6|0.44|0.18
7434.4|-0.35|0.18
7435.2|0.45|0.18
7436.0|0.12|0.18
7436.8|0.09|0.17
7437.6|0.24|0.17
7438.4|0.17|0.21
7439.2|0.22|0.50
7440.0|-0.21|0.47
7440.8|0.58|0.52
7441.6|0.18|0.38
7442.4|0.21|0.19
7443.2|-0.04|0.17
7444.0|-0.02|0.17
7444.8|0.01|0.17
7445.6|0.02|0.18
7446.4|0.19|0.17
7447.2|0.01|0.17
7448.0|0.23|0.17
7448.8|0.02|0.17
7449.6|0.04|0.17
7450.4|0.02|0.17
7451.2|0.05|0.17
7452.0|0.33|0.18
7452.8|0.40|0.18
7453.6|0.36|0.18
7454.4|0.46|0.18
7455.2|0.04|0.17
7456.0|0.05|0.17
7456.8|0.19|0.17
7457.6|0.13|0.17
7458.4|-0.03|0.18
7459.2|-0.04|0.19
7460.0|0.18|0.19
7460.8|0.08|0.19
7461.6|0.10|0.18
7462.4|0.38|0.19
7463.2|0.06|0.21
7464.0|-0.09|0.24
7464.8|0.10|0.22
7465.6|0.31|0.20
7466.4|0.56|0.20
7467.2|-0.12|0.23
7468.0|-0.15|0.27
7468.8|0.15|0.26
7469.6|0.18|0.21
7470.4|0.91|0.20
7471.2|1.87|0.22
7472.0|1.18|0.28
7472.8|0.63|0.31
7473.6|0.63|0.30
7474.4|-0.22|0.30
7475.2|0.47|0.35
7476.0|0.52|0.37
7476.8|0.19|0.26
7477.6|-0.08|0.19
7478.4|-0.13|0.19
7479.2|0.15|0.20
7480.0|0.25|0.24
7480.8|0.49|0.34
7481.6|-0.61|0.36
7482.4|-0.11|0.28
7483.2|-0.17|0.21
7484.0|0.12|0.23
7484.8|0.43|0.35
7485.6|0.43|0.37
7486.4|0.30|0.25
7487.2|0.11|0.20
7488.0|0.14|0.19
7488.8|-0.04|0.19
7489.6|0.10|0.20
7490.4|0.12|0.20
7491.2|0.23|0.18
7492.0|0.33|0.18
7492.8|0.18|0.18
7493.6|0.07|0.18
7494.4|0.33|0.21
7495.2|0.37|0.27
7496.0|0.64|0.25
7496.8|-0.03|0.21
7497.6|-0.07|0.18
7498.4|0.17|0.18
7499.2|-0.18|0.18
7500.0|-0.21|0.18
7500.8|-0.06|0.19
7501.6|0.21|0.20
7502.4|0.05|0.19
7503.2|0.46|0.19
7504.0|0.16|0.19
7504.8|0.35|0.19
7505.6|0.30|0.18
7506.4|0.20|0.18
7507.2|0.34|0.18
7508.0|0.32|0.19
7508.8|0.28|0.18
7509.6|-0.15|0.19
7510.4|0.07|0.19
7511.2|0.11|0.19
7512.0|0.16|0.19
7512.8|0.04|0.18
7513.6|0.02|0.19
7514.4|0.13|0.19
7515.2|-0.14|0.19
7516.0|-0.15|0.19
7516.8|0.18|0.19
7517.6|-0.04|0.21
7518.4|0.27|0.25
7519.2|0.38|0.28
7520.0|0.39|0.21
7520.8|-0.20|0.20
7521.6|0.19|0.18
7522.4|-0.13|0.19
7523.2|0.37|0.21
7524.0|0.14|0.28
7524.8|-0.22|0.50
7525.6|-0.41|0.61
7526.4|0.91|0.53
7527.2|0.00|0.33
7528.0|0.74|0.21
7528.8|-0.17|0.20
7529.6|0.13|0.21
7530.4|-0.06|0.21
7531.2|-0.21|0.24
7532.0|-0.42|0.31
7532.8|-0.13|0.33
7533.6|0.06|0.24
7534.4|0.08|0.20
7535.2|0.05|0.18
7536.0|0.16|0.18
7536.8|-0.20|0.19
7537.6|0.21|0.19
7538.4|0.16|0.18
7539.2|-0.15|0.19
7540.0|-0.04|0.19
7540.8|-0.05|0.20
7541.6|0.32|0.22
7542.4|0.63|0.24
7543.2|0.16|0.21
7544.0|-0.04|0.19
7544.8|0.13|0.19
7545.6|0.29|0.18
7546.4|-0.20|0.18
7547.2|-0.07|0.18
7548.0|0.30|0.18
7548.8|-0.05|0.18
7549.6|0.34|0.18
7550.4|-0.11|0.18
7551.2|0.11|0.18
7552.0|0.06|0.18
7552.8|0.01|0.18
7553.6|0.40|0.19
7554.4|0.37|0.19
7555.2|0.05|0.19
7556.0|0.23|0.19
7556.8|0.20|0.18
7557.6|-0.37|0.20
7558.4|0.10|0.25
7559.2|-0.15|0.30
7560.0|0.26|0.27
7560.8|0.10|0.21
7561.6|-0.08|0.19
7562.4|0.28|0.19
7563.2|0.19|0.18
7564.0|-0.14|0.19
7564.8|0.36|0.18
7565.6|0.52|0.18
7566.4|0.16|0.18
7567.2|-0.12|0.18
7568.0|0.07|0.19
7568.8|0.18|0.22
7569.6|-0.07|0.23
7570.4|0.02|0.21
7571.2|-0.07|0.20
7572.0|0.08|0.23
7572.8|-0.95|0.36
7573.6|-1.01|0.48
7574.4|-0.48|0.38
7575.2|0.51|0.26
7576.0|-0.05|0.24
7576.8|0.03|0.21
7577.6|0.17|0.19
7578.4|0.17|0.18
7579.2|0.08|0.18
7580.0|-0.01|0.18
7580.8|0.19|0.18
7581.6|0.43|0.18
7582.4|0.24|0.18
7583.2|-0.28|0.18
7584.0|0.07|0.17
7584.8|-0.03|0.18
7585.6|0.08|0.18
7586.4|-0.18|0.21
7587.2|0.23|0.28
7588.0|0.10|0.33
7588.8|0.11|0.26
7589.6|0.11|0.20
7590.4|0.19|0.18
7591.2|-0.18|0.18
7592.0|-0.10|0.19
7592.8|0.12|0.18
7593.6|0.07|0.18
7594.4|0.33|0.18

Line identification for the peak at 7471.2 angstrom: H-alpha 6563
